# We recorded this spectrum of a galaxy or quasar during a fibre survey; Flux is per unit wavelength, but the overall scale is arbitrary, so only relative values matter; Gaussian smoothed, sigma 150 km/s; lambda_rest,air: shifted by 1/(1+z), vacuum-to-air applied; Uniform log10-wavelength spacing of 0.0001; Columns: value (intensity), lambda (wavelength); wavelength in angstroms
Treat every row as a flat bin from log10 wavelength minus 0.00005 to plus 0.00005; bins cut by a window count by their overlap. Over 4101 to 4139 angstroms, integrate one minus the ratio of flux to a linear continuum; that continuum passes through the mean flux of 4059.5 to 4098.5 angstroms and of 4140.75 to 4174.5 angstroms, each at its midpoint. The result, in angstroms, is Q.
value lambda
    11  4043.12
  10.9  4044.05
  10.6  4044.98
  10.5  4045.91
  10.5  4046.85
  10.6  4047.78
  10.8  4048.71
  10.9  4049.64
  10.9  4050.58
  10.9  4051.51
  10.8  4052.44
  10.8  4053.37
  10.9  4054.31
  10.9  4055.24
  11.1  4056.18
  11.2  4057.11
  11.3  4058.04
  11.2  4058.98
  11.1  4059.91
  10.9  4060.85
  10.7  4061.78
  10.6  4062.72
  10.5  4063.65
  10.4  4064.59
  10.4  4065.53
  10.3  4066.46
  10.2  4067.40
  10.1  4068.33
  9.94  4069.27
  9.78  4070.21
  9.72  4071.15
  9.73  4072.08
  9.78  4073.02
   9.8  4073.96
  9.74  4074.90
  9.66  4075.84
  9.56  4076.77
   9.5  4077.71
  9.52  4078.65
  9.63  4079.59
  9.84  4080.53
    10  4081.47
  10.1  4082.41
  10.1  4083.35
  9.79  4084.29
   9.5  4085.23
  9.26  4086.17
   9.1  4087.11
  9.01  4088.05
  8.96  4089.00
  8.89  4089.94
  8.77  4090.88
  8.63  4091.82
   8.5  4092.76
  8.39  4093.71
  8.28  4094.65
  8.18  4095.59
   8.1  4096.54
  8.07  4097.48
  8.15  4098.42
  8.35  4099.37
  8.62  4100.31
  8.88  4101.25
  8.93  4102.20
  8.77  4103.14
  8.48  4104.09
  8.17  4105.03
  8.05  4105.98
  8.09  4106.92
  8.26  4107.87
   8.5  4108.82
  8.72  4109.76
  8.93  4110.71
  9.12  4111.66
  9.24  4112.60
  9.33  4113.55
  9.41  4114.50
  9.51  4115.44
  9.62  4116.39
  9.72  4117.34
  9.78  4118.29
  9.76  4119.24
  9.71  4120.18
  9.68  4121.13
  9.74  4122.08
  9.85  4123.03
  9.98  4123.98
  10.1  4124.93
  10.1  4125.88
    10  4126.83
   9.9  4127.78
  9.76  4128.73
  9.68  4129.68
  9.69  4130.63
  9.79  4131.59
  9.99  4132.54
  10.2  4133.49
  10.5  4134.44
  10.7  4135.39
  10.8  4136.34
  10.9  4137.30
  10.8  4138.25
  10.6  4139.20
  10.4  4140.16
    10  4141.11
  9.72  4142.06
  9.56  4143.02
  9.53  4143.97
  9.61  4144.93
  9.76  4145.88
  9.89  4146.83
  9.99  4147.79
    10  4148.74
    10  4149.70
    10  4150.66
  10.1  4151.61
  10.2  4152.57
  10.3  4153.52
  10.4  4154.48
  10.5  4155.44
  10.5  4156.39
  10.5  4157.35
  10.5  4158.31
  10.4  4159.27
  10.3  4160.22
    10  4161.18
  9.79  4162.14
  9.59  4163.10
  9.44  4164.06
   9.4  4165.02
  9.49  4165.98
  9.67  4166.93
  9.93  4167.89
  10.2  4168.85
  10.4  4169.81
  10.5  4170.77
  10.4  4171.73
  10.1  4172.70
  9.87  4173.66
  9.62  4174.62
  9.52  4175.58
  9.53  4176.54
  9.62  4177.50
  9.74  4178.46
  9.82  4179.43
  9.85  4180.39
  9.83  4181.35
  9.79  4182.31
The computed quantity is 1.0 angstroms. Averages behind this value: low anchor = 9.56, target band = 9.54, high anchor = 10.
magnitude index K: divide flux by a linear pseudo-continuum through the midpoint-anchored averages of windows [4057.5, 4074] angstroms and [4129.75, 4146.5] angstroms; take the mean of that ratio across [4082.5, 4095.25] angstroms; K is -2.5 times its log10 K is 0.14 mag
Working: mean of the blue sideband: 10.4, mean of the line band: 9.04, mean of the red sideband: 10.1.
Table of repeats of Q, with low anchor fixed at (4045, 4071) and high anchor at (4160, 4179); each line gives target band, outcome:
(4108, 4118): 1.04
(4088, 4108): 3.66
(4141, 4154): 0.13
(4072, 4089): 1.41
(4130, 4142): -0.29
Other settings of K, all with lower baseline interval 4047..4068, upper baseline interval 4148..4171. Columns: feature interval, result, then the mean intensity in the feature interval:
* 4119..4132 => 0.05 mag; 9.84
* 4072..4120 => 0.16 mag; 9.07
